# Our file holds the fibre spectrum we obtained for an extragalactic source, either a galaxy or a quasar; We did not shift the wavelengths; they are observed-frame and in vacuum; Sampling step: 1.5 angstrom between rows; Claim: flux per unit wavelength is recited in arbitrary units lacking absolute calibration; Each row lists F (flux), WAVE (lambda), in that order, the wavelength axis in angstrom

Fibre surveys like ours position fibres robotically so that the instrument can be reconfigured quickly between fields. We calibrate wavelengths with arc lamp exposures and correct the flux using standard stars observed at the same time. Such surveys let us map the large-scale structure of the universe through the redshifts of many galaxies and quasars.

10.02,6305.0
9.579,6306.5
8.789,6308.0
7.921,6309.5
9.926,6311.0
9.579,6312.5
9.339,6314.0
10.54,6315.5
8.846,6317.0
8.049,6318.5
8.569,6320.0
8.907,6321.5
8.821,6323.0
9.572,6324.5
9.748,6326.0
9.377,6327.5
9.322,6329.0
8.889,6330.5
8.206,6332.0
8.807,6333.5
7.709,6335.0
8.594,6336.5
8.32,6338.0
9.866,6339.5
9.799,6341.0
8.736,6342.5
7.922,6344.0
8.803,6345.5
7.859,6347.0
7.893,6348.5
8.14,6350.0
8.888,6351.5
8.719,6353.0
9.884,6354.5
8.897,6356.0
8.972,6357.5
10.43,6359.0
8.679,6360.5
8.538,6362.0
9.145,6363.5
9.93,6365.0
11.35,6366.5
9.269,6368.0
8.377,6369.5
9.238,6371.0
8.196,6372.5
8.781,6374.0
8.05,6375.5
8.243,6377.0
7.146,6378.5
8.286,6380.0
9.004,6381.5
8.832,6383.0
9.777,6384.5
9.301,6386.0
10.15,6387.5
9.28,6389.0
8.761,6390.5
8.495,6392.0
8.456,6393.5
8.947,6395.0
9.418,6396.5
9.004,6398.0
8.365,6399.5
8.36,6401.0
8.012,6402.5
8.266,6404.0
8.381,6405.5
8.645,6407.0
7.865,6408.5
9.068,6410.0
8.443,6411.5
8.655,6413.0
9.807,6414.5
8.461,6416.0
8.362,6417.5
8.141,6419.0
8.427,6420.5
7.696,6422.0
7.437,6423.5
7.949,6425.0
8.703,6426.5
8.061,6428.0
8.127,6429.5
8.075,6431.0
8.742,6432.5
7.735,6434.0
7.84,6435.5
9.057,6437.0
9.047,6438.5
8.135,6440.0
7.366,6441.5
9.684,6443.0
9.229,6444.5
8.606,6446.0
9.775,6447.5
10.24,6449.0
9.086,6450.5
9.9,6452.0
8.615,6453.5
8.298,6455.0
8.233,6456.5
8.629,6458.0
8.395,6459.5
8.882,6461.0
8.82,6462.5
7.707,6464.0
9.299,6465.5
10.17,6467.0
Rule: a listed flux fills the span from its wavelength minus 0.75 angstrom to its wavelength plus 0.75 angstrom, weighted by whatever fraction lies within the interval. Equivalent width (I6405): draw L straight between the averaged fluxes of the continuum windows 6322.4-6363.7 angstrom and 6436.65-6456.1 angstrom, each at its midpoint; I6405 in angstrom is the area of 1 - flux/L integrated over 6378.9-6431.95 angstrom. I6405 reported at 2.1 angstrom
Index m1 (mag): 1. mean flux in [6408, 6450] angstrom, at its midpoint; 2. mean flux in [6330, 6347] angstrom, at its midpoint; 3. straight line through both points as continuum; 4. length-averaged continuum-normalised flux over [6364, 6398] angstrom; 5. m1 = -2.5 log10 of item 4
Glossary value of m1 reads -0.05 mag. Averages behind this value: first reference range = 8.66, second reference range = 8.53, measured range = 8.97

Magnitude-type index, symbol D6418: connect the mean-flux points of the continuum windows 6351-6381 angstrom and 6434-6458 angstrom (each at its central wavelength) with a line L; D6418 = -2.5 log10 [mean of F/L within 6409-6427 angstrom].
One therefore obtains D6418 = 0.06 mag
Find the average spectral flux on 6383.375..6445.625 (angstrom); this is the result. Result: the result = 8.58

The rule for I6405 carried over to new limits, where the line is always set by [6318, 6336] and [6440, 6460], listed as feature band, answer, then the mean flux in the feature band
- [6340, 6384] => 0.09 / 8.84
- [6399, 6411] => 0.69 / 8.37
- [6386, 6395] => -0.17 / 9.04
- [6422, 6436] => 1.31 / 8.06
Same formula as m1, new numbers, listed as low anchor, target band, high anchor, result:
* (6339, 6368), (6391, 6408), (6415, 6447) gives 0.01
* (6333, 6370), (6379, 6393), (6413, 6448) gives -0.04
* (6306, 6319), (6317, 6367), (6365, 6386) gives 0.01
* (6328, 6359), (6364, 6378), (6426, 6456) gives -0.03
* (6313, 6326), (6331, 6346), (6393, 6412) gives 0.04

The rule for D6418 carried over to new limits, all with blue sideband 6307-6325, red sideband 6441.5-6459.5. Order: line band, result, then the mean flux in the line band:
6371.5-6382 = 0.10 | 8.25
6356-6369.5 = -0.05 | 9.44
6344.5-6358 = 0.05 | 8.65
